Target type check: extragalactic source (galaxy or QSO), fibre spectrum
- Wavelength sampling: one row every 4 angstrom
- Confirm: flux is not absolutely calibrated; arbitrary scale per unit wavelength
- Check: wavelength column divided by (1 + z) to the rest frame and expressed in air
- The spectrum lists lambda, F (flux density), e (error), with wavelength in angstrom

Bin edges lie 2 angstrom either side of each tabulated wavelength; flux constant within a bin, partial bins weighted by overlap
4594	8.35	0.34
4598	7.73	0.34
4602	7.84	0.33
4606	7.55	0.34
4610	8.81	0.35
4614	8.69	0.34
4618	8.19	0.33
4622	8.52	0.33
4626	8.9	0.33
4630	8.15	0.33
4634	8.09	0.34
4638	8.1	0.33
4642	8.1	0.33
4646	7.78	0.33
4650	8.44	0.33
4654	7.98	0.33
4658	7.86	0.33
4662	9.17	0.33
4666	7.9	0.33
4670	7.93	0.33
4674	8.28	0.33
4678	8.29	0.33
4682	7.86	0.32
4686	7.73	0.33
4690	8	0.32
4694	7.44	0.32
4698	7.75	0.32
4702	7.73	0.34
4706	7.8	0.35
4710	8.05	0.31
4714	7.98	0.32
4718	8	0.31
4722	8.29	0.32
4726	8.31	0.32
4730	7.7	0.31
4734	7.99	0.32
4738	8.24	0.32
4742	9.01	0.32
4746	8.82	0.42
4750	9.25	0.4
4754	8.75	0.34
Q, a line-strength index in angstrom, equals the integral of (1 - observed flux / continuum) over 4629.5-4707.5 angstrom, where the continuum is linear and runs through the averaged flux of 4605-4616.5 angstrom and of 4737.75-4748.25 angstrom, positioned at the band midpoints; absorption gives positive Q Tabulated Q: 5.0 angstrom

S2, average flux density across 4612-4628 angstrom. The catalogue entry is 8.57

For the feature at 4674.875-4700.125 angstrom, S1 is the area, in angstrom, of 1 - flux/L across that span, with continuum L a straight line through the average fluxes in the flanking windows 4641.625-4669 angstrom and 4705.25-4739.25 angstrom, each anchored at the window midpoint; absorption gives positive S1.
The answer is 0.8 angstrom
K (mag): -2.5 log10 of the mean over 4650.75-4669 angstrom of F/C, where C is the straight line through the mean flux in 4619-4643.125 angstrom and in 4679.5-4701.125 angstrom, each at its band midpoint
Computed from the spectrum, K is -0.02 mag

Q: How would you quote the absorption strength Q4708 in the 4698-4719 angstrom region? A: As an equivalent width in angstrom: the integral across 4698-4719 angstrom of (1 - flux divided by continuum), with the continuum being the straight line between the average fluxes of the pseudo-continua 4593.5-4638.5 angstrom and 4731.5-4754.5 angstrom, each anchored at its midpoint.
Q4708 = 1.59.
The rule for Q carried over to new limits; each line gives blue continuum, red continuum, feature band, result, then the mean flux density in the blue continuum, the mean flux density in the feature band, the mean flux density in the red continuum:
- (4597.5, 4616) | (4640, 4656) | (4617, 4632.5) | -0.62 angstrom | 8.16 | 8.44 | 8.07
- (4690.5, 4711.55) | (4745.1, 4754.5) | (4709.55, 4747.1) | 0.95 angstrom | 7.77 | 8.23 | 8.98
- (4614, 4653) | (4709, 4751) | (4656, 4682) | 0.24 angstrom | 8.27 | 8.21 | 8.32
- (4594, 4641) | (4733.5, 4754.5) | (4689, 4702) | 1.26 angstrom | 8.24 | 7.71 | 8.72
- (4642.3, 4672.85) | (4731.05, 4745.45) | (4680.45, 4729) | 2.30 angstrom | 8.15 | 7.91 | 8.41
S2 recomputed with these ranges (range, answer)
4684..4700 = 7.73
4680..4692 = 7.86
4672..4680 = 8.29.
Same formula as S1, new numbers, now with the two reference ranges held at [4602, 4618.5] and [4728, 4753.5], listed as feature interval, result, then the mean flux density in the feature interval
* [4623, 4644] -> 0.1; 8.28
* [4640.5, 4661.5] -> 0.6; 8.11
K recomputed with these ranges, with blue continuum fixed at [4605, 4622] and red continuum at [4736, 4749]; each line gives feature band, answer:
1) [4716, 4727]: 0.06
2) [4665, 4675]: 0.07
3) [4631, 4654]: 0.05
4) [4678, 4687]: 0.09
